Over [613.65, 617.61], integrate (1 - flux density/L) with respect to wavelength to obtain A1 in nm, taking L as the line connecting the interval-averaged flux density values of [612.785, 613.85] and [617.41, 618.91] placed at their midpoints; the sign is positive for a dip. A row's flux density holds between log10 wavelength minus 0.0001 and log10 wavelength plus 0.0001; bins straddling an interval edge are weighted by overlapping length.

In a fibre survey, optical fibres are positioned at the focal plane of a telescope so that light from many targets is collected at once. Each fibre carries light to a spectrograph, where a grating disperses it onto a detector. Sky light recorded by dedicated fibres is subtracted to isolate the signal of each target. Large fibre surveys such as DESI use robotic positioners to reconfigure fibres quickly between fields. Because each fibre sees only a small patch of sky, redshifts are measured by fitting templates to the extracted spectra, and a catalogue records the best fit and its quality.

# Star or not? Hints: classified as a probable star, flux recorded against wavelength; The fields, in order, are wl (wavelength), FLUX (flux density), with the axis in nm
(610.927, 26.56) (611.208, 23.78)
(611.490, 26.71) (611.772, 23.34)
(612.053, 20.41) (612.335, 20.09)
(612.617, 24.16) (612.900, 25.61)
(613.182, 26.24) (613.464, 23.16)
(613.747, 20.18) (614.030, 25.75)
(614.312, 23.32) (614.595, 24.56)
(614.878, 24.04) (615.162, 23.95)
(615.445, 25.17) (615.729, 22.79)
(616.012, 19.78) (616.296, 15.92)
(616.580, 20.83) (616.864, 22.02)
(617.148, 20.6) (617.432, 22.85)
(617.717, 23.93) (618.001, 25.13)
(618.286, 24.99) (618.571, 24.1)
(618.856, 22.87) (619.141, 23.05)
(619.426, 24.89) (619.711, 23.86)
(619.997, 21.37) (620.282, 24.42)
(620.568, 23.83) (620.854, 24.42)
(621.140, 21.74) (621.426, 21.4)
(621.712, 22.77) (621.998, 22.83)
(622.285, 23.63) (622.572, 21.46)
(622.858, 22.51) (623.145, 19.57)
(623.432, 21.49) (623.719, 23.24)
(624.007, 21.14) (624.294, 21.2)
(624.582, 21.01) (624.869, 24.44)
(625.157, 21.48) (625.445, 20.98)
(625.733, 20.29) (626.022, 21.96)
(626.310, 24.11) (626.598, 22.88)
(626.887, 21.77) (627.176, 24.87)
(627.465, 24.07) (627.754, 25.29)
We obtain 0.28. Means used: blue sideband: 23.9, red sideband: 24.1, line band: 22.3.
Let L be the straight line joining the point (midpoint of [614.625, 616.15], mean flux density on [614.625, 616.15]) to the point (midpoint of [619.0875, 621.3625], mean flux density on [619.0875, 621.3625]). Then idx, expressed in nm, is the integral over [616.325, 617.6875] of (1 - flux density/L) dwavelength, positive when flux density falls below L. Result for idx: 0.12 nm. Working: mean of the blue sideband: 23.3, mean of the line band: 21.3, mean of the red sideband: 23.4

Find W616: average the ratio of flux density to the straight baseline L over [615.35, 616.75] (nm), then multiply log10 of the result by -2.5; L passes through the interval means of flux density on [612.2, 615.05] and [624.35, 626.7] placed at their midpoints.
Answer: 0.13 mag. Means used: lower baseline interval 23.7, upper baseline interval 22.1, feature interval 20.8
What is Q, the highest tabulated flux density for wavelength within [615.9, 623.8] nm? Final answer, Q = 25.13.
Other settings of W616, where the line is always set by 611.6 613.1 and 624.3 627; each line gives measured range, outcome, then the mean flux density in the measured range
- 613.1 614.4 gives -0.037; 23.6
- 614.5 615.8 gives -0.064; 24.1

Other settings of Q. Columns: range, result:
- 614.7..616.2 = 25.17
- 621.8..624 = 23.63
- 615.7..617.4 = 22.79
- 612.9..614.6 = 26.24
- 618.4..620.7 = 24.89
